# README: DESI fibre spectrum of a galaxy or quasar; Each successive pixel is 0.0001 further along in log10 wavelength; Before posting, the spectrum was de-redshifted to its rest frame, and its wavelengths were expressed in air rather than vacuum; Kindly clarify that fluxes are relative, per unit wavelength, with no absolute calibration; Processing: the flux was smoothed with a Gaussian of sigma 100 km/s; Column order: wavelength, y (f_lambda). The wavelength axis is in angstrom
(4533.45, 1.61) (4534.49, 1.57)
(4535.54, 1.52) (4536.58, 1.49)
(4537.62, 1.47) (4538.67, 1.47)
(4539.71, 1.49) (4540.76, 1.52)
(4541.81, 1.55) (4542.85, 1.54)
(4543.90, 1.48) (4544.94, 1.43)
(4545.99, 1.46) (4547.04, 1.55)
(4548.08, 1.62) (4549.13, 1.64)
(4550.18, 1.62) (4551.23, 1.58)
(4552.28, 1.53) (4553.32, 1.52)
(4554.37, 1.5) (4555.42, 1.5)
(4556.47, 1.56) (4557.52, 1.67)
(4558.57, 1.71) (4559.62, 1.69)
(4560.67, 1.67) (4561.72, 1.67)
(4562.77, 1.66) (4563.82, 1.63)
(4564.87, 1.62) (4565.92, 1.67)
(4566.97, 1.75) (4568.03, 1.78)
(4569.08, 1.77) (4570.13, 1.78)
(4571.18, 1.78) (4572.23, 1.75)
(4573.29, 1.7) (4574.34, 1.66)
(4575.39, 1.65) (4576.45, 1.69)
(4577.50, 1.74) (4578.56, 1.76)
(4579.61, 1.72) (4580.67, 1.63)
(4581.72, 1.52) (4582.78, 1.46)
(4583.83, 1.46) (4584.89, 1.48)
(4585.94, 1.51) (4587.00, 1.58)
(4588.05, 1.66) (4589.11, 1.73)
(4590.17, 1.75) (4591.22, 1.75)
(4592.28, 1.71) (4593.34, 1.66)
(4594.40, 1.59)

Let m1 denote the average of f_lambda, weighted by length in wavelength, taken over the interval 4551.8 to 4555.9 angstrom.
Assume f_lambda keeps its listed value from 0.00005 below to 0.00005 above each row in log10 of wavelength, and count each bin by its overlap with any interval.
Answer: 1.51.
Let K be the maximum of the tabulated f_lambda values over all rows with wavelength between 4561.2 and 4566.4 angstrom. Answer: 1.67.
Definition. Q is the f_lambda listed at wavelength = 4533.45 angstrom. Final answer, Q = 1.61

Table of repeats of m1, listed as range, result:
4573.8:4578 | 1.69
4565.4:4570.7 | 1.75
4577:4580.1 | 1.74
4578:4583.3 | 1.62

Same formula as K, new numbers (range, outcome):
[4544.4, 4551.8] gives 1.64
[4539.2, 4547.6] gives 1.55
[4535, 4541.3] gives 1.52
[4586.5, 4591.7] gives 1.75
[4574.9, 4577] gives 1.69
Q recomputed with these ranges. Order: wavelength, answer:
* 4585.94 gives 1.51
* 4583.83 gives 1.46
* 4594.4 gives 1.59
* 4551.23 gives 1.58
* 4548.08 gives 1.62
